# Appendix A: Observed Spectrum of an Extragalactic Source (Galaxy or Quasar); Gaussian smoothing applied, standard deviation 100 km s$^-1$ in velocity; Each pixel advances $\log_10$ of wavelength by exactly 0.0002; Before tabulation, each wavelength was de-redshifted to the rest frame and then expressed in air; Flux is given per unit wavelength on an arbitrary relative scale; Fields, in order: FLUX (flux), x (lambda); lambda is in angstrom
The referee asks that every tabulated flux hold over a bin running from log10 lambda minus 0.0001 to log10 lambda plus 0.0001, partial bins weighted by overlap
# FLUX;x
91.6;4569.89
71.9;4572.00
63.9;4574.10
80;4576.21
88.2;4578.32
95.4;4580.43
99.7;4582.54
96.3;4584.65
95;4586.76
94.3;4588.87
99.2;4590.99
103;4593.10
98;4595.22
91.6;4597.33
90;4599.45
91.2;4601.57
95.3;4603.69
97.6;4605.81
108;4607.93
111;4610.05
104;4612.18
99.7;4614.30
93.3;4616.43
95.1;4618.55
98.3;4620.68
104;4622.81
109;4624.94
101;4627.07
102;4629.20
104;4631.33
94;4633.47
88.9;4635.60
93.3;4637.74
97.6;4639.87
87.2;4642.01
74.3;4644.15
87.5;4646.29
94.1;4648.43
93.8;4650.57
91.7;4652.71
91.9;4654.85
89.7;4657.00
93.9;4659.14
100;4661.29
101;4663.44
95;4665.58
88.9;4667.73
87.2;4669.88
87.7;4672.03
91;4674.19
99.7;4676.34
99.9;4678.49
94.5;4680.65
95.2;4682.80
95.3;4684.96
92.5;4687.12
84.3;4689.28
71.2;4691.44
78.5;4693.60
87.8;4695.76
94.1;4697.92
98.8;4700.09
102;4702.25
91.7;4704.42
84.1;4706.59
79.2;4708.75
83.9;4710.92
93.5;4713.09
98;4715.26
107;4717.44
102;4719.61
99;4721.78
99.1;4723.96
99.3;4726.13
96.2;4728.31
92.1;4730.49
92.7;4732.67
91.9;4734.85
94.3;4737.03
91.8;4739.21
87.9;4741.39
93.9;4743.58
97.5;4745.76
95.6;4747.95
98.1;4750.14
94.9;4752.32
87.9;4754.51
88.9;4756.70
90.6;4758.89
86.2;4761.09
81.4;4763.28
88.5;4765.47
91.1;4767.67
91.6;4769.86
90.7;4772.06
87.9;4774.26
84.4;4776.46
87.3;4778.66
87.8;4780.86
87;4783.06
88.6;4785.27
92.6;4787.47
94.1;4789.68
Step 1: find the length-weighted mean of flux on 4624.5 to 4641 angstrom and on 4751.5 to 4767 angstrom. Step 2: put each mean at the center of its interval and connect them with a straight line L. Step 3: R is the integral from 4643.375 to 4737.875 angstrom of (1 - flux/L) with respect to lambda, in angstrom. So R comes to 1.2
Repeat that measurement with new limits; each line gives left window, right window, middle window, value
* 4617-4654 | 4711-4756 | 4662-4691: 0.7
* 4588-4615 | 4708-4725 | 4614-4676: 2.0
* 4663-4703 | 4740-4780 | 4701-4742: -1.4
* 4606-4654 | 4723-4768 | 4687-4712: 1.9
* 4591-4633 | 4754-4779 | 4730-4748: -0.6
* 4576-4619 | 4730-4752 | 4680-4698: 1.4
